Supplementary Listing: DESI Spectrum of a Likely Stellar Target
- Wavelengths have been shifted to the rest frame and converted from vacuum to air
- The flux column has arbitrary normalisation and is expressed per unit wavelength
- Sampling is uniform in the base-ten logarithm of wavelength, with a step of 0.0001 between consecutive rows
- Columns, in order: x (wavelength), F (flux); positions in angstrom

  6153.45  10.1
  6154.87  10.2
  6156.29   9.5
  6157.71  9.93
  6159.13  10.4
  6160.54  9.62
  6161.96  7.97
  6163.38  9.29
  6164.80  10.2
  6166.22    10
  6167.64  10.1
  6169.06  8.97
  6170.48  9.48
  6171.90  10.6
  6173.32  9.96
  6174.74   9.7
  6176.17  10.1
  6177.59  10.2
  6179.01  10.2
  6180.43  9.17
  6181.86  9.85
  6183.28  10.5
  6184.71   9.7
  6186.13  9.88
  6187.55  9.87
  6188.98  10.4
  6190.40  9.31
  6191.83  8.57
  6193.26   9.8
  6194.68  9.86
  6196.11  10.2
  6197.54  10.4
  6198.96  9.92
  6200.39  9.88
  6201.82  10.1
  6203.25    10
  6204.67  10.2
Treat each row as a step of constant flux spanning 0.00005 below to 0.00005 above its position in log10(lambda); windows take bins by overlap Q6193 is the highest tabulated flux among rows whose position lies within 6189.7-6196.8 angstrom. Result 10.2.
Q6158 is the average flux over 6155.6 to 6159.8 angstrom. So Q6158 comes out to 9.93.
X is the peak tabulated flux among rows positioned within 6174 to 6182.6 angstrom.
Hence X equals 10.2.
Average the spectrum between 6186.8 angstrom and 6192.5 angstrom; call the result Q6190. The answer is 9.55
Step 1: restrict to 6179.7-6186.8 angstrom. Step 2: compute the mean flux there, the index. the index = 9.82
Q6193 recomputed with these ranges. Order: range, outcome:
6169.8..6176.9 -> 10.6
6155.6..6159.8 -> 10.4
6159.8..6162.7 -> 9.62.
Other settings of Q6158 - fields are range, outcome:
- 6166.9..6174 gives 9.83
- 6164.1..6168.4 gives 10.1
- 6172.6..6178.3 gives 9.99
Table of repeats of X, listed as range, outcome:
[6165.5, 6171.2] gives 10.1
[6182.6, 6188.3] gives 10.5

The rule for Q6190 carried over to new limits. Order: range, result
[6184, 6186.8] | 9.8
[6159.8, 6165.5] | 9.28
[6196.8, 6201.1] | 10.1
